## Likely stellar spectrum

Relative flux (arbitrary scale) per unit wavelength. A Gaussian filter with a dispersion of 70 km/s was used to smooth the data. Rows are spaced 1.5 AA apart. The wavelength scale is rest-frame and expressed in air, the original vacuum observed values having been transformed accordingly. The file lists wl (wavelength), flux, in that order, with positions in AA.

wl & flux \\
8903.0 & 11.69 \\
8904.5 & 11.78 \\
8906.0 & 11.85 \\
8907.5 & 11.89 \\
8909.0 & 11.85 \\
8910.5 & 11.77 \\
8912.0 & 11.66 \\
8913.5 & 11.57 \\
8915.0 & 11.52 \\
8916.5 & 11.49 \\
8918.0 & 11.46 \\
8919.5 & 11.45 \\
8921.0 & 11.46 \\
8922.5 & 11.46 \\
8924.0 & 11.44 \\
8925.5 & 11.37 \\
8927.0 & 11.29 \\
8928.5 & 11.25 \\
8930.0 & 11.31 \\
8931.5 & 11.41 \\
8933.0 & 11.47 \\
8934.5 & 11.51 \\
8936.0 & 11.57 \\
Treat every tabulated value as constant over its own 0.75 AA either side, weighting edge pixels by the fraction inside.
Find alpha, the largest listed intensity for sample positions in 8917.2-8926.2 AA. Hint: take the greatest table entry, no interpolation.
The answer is 11.46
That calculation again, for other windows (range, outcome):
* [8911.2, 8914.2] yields 11.66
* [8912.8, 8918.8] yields 11.57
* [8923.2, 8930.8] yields 11.44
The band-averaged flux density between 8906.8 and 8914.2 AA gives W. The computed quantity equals 11.7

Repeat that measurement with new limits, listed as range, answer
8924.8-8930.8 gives 11.3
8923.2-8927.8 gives 11.4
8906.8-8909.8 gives 11.9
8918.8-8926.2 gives 11.4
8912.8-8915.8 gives 11.5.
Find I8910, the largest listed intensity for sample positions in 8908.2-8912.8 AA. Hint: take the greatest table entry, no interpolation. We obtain 11.85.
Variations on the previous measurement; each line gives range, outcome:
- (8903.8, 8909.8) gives 11.89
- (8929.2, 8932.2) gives 11.41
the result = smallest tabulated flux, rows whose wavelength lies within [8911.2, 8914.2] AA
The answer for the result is 11.57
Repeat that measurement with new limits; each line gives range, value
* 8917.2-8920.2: 11.45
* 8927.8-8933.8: 11.25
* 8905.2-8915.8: 11.52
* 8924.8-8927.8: 11.29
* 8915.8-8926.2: 11.37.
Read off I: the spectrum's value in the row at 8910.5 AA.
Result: 11.77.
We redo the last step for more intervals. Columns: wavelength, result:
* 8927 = 11.29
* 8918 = 11.46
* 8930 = 11.31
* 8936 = 11.57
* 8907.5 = 11.89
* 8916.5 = 11.49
